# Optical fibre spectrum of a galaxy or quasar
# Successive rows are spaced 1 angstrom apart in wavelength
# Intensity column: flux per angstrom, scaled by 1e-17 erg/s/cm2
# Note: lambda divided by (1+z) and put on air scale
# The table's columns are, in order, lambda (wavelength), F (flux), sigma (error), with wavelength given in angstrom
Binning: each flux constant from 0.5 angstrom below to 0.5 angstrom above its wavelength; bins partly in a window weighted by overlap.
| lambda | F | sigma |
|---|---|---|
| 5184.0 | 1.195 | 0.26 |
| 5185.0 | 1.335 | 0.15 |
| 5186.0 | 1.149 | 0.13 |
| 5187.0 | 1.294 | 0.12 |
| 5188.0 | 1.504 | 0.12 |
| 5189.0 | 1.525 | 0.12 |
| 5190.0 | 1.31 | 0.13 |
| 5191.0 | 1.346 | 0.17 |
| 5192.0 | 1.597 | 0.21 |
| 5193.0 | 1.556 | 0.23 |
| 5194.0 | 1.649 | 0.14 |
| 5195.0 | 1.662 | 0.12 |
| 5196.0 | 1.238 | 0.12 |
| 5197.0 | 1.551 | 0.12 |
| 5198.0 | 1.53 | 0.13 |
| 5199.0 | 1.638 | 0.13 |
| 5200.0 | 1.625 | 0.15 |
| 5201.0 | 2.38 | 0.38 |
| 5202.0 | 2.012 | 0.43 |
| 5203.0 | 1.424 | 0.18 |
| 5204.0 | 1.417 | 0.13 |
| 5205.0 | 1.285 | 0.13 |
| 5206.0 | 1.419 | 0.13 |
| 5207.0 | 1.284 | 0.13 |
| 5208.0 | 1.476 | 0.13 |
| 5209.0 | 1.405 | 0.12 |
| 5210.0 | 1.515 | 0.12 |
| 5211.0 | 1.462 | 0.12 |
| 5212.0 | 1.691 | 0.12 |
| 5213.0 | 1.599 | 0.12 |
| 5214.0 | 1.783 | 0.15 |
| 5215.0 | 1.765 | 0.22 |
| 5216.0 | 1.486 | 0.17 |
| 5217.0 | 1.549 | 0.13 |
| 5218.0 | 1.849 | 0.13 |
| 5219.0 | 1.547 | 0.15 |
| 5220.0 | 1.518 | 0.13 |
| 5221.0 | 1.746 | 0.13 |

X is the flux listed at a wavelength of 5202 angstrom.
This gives 2.012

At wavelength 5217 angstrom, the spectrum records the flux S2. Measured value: 1.549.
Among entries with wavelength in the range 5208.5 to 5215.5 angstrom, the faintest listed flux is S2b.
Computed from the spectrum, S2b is 1.405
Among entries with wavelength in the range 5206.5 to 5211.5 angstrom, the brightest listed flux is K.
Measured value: 1.515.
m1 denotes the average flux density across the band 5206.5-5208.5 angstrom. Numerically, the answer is 1.38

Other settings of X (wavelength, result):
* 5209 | 1.405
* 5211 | 1.462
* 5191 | 1.346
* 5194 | 1.649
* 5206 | 1.419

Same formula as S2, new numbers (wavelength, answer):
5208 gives 1.476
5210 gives 1.515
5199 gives 1.638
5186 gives 1.149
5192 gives 1.597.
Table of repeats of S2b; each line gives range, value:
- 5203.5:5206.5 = 1.285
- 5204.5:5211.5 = 1.284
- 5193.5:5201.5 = 1.238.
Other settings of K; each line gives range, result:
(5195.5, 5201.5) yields 2.38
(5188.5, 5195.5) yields 1.662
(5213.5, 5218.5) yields 1.849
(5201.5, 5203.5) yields 2.012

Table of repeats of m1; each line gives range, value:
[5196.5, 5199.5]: 1.57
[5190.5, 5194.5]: 1.54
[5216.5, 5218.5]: 1.7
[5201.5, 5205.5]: 1.53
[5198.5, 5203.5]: 1.82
